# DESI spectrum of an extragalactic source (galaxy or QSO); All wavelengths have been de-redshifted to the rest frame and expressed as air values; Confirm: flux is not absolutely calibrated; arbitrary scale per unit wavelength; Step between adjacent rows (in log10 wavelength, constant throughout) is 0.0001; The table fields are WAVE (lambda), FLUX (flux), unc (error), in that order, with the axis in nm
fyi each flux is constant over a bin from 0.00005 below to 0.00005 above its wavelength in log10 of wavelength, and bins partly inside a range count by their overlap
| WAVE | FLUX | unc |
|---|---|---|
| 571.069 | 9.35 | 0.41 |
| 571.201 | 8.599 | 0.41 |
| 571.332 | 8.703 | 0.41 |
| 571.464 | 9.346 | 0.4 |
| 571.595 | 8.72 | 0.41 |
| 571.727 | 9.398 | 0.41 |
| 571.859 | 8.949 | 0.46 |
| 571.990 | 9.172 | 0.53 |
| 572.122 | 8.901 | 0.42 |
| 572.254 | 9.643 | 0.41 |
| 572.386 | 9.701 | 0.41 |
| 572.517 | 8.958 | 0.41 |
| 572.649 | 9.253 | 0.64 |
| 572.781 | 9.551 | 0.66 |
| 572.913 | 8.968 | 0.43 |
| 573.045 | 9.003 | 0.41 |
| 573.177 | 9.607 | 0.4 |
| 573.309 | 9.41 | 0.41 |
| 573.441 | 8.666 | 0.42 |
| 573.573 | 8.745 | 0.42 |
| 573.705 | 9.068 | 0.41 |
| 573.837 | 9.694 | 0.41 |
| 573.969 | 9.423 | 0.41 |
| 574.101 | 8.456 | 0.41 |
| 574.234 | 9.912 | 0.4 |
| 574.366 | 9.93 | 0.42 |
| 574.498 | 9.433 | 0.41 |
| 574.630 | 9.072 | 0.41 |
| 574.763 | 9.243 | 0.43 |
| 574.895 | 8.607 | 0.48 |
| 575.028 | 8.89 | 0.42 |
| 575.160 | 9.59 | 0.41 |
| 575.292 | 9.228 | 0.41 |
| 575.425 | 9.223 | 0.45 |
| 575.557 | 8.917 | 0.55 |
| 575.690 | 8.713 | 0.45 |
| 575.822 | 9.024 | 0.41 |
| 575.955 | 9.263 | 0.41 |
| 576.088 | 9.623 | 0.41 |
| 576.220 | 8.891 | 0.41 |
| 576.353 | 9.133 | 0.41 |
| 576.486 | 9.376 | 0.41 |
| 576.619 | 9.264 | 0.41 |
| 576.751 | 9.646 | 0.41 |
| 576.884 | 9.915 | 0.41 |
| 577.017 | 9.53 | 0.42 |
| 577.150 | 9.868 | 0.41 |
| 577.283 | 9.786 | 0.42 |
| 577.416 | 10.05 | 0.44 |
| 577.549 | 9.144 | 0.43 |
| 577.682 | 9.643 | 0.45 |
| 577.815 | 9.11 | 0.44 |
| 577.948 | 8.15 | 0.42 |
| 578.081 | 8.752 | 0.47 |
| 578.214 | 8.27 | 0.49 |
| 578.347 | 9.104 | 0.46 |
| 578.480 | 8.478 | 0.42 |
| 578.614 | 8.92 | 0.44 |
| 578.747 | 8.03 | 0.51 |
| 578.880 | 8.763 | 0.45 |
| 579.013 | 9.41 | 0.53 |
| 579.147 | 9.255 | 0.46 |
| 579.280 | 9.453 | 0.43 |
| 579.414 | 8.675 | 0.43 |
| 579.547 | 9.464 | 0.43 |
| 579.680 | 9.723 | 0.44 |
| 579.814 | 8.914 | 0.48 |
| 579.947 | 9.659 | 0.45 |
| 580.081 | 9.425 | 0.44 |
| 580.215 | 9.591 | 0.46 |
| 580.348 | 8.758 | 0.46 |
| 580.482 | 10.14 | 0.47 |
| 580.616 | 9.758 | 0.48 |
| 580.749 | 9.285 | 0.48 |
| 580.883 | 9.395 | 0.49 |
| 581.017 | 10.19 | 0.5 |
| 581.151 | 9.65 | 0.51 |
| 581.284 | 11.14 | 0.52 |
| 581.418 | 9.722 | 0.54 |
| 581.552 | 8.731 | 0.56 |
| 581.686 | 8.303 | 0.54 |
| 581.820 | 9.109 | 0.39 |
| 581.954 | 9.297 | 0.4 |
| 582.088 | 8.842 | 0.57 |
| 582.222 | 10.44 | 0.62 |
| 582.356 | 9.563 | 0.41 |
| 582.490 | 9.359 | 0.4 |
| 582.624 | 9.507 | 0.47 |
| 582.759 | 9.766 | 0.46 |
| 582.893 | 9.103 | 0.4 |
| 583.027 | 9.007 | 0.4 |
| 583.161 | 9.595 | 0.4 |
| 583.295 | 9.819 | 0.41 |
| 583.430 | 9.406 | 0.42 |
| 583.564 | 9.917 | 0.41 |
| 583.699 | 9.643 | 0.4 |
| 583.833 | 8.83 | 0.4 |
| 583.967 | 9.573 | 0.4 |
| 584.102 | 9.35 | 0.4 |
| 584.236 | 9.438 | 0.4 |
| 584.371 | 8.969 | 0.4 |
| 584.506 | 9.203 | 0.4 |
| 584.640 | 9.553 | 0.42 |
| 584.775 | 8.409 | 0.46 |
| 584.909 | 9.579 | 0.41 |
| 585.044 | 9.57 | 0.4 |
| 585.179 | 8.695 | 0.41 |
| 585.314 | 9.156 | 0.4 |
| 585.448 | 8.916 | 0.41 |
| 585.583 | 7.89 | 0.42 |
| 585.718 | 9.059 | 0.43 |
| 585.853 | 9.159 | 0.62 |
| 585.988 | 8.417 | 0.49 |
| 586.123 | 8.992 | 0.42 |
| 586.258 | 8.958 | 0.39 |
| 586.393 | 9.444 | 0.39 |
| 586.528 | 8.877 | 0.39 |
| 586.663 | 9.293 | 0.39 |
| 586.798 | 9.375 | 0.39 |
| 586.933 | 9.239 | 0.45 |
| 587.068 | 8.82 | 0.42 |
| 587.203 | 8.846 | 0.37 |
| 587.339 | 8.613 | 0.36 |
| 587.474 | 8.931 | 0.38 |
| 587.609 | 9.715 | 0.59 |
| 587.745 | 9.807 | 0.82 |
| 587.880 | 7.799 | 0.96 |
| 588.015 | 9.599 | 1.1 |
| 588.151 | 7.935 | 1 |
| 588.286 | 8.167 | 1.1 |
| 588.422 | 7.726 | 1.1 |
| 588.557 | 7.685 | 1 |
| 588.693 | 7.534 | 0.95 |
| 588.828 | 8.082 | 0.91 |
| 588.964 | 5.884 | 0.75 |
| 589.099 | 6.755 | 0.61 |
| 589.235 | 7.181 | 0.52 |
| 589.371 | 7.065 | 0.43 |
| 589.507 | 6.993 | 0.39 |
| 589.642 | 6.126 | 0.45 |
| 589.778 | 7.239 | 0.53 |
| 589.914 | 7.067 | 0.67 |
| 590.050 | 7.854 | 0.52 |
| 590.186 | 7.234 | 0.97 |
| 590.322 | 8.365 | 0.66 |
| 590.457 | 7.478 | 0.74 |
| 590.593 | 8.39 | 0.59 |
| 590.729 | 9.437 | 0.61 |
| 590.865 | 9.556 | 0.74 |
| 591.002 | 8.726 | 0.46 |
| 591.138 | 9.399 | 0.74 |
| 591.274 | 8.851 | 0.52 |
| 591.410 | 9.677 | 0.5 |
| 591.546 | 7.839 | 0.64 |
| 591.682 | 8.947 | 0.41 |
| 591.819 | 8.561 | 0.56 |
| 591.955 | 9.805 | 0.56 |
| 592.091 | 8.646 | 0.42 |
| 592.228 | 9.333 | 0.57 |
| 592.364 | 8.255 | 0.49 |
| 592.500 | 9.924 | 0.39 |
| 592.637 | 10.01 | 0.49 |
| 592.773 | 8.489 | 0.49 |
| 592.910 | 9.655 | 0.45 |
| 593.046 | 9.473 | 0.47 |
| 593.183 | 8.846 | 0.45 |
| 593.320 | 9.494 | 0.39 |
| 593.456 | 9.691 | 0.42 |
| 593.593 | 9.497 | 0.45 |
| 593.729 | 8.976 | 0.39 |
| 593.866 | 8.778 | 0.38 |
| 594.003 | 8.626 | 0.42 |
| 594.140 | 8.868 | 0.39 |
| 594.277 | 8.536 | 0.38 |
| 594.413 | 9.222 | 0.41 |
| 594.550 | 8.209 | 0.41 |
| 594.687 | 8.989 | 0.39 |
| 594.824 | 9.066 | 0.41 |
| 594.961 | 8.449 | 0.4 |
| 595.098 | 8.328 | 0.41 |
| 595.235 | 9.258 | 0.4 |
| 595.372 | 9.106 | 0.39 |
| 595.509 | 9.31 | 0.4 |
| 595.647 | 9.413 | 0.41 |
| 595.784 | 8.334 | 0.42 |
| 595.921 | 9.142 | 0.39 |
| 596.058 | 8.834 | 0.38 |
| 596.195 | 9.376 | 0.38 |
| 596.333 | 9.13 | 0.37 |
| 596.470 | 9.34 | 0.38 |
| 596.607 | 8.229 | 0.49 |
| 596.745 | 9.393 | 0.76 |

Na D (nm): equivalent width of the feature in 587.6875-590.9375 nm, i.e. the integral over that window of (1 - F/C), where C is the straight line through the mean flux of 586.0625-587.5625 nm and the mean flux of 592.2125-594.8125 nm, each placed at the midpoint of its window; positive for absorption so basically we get 0.459 nm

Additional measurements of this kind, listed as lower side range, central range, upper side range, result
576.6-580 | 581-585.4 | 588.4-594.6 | -0.24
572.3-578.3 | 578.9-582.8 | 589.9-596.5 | -0.14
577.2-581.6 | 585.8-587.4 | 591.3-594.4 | 0.03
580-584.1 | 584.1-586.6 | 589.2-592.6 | 0.01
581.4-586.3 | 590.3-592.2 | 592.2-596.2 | 0.05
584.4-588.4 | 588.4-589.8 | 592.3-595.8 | 0.29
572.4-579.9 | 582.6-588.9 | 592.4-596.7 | 0.08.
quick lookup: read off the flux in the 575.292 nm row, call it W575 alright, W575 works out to 9.228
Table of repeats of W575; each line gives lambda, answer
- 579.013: 9.41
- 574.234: 9.912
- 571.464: 9.346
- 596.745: 9.393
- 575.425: 9.223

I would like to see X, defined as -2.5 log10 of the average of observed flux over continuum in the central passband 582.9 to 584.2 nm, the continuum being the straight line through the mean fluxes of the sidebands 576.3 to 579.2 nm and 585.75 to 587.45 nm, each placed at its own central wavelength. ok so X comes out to -0.05 mag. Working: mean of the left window 9.16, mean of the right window 9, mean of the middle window 9.45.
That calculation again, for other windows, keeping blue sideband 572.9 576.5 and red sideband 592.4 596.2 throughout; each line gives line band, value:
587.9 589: 0.16 mag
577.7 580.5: 0.01 mag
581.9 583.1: -0.04 mag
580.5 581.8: -0.05 mag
